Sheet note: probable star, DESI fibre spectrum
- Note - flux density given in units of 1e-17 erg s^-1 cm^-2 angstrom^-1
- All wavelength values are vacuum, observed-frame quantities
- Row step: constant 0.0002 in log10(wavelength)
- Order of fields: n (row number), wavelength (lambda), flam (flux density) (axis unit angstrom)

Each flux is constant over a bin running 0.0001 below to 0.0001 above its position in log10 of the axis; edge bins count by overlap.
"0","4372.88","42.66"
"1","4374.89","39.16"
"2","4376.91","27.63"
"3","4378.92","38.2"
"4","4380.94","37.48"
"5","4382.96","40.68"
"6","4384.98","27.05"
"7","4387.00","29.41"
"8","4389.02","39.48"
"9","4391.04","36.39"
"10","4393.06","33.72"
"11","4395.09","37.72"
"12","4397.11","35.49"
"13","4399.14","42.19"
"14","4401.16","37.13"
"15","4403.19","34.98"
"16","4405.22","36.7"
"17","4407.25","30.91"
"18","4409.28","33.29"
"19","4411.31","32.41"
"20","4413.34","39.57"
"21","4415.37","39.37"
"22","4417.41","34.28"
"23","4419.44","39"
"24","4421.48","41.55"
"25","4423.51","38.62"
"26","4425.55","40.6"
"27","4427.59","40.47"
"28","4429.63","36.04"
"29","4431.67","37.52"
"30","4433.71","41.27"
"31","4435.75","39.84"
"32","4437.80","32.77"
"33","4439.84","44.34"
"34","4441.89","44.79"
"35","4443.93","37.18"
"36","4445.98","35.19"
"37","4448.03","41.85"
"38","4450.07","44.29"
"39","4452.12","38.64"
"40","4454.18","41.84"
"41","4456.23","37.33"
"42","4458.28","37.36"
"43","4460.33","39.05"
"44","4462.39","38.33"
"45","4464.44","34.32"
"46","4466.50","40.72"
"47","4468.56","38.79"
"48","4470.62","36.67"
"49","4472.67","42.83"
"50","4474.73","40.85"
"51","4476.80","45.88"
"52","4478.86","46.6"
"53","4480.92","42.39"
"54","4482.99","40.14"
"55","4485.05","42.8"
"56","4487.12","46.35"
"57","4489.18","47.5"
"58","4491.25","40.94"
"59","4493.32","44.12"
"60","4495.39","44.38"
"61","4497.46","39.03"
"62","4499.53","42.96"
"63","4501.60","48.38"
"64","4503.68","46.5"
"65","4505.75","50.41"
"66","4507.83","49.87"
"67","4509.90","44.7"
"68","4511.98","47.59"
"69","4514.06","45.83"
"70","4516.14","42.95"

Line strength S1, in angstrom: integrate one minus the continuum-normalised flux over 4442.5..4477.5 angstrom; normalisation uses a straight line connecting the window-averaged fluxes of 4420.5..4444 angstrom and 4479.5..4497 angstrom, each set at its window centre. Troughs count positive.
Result 1.76 angstrom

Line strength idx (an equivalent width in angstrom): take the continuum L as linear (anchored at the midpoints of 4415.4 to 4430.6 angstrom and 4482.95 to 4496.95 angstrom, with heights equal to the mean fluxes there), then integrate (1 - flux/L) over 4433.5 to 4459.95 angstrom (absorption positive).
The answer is 0.5 angstrom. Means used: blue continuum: 38.7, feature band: 39.7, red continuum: 43.8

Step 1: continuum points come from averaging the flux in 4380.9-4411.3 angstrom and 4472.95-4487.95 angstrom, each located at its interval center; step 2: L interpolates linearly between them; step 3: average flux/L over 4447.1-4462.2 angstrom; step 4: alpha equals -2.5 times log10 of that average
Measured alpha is 0.03 mag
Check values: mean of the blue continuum 35.3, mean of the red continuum 43.5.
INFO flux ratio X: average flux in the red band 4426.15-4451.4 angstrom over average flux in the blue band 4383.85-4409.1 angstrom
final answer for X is 1.13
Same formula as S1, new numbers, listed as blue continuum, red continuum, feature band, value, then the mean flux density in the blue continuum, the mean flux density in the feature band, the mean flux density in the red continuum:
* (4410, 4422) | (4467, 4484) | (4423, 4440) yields -0.1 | 37.4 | 38.8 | 41.7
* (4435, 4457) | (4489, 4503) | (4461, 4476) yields 0.9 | 39.8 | 39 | 43.7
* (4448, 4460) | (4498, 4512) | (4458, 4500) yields 1.8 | 40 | 41.6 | 46.9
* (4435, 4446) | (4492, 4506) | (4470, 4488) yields 0.0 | 39.3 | 42.8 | 44.7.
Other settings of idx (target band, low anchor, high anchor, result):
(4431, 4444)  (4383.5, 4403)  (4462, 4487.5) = -0.4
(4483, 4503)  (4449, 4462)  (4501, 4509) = 1.1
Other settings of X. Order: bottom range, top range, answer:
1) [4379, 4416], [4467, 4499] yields 1.19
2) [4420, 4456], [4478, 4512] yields 1.13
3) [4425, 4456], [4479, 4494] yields 1.10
